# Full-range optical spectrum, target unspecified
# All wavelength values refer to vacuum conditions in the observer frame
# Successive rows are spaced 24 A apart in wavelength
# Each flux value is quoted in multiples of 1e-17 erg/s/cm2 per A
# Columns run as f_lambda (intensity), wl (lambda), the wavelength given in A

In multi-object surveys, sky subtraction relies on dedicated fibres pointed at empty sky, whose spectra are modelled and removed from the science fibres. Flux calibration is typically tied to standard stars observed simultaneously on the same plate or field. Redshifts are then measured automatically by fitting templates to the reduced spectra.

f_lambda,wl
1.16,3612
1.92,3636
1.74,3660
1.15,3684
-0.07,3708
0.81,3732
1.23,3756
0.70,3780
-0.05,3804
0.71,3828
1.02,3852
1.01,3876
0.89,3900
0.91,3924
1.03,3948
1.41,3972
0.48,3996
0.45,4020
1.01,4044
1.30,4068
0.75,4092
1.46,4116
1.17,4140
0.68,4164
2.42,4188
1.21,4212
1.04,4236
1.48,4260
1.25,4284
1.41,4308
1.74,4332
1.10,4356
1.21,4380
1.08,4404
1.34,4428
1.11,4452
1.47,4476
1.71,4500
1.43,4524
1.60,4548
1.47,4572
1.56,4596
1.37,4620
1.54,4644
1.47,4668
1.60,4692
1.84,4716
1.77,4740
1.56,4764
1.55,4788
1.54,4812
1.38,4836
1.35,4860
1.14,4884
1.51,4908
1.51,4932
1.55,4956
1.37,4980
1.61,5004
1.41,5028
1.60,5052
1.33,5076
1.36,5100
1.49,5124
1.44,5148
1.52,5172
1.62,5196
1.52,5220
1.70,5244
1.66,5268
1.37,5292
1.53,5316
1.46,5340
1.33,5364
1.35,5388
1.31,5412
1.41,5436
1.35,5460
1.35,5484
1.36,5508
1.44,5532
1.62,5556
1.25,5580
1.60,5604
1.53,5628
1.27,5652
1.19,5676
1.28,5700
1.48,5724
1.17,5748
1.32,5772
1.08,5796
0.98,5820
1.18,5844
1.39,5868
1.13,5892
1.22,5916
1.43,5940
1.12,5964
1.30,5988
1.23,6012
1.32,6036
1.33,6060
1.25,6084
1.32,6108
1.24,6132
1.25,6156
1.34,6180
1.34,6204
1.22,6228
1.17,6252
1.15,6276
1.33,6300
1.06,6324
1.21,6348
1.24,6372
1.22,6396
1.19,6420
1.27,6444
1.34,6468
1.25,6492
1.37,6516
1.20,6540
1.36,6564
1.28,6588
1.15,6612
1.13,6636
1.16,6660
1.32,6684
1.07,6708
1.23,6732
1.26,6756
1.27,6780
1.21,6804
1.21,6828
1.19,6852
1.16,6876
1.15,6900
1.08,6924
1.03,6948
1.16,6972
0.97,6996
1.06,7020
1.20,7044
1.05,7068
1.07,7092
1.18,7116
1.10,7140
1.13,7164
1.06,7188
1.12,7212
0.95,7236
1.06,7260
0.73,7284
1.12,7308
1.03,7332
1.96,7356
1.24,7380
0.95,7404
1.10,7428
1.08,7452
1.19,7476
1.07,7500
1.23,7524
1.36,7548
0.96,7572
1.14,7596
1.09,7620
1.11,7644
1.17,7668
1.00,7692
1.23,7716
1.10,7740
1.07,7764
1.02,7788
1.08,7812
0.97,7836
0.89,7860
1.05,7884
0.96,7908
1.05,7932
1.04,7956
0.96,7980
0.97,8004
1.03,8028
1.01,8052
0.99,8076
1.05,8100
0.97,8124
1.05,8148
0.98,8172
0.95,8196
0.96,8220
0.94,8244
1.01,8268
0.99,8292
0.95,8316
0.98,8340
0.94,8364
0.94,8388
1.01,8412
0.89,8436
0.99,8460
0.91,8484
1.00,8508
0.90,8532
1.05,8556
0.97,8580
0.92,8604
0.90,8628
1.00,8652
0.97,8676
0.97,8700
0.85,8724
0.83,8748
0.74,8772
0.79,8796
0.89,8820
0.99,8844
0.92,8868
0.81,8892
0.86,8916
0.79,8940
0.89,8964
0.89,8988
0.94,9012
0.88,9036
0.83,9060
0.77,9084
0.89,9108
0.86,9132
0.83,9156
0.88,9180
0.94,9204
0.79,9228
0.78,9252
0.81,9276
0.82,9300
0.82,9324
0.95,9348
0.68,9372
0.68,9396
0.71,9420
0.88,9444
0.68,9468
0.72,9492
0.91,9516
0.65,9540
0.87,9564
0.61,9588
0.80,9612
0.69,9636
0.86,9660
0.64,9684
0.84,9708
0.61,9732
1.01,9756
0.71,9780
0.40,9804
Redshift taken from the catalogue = 0.12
